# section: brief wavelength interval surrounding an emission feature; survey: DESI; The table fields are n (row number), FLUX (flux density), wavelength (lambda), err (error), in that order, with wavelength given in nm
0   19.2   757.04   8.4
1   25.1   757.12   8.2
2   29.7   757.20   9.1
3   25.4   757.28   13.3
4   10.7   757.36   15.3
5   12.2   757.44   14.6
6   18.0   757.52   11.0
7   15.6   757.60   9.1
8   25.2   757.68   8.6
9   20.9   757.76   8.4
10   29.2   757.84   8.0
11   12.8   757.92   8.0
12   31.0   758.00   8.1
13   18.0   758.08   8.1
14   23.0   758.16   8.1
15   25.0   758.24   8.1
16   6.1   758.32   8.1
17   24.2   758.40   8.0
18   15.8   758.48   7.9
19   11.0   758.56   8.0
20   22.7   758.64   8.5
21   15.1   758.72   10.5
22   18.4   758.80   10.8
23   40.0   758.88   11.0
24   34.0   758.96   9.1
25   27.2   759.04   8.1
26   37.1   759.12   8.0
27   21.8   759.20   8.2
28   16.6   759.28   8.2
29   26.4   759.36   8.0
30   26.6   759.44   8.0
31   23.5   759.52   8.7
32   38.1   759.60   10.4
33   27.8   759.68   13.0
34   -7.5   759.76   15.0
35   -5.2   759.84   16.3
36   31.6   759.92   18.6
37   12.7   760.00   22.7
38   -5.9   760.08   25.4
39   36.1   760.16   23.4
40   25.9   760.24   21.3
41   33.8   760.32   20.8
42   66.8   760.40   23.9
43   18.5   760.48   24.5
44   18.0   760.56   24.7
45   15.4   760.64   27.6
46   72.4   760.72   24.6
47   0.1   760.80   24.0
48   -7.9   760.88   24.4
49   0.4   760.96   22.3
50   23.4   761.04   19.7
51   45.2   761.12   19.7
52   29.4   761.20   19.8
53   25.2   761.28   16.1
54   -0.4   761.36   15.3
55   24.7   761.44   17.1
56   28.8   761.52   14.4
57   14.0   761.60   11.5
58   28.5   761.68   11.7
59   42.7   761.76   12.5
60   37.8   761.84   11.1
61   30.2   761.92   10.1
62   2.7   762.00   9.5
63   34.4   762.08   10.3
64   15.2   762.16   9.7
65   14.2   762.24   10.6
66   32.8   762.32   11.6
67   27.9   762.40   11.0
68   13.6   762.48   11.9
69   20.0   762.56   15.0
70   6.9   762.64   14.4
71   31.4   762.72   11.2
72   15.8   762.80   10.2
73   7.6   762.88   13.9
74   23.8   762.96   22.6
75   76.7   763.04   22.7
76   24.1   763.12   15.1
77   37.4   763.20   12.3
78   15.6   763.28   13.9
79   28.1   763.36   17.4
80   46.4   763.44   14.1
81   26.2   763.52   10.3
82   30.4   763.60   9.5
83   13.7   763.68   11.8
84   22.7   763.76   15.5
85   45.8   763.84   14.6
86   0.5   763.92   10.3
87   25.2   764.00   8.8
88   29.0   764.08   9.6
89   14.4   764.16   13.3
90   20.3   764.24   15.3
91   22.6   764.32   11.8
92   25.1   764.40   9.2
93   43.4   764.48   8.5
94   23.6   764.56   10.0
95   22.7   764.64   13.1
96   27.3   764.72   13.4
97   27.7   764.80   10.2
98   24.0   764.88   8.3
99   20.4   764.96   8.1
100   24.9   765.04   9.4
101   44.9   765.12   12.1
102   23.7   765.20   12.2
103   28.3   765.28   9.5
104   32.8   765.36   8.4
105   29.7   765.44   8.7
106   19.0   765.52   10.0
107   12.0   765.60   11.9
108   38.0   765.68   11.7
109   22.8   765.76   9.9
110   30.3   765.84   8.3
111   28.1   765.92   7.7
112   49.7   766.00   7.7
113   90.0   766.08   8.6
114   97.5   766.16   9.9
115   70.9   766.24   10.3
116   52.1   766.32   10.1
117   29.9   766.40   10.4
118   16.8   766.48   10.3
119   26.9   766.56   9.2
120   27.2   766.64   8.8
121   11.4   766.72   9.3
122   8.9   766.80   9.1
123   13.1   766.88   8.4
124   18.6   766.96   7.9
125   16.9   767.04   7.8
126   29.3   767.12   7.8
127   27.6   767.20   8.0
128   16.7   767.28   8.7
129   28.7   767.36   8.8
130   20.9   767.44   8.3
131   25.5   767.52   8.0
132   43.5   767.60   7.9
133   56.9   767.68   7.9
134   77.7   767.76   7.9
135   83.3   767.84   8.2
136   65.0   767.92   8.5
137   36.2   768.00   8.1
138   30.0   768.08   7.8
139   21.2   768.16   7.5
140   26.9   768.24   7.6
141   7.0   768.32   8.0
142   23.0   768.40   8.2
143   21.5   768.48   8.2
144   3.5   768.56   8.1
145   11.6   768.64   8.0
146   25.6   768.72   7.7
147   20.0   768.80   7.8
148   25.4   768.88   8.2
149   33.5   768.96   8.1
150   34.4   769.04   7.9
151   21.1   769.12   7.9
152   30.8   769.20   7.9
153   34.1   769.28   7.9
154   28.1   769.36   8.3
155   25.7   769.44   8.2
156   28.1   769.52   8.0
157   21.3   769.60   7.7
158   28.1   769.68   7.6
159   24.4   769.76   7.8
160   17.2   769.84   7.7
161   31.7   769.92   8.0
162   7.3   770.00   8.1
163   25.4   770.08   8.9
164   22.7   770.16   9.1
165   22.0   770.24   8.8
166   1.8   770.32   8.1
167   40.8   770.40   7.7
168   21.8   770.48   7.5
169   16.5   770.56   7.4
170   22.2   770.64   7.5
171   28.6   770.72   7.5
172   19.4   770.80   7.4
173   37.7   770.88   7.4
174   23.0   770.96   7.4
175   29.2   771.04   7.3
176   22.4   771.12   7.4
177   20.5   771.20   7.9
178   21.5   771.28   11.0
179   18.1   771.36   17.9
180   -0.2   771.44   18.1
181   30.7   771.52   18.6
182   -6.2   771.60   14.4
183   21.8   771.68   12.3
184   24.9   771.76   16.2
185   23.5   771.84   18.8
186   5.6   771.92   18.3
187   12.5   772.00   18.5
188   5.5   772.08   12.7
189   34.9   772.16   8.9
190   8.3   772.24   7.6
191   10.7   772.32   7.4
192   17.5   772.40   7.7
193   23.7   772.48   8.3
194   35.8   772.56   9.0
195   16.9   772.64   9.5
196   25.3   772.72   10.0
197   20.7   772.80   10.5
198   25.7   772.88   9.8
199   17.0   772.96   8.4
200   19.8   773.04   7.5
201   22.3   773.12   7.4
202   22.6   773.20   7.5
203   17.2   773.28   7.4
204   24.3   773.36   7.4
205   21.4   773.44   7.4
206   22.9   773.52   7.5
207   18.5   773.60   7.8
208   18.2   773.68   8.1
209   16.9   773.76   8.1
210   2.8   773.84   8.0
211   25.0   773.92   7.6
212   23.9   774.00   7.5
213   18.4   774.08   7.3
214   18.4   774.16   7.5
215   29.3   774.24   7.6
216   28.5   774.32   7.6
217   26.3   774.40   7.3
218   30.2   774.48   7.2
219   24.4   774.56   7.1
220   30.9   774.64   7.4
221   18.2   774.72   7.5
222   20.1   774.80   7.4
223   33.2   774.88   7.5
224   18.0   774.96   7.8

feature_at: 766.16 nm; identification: [S II] 6716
